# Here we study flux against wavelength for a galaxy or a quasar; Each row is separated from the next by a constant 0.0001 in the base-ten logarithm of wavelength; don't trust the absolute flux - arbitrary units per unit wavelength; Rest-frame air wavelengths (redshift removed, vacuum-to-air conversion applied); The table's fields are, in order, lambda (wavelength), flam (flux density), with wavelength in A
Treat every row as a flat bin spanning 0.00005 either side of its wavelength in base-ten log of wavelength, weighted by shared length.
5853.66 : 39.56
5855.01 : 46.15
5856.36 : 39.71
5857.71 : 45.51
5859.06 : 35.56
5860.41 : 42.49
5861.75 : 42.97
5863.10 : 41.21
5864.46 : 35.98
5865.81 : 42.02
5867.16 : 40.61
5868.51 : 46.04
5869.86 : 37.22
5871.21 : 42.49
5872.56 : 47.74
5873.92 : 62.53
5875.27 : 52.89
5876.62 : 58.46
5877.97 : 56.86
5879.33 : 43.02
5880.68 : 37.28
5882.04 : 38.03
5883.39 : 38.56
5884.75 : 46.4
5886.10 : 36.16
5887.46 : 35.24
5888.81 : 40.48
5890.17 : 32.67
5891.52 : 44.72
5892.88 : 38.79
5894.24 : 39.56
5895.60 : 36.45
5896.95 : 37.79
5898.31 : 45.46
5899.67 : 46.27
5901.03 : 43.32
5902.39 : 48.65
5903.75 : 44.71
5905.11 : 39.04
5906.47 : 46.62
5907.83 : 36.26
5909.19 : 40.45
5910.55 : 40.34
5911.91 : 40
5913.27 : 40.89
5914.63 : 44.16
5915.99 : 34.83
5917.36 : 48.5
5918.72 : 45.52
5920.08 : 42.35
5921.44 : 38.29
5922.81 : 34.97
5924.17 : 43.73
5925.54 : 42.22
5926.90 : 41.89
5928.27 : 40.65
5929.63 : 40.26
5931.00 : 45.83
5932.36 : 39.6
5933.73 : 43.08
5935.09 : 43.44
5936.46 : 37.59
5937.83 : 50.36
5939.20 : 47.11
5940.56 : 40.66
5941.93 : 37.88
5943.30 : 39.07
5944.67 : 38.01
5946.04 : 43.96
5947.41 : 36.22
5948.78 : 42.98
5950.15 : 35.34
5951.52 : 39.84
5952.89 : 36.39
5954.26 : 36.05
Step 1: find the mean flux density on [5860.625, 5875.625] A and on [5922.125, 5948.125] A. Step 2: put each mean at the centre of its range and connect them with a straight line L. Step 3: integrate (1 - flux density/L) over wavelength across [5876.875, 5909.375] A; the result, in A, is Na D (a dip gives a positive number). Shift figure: 1.3 A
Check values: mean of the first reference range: 44.5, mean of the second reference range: 41.4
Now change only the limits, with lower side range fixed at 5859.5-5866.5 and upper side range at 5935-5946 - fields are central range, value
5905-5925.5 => 0.1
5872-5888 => -2.0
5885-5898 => 0.8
